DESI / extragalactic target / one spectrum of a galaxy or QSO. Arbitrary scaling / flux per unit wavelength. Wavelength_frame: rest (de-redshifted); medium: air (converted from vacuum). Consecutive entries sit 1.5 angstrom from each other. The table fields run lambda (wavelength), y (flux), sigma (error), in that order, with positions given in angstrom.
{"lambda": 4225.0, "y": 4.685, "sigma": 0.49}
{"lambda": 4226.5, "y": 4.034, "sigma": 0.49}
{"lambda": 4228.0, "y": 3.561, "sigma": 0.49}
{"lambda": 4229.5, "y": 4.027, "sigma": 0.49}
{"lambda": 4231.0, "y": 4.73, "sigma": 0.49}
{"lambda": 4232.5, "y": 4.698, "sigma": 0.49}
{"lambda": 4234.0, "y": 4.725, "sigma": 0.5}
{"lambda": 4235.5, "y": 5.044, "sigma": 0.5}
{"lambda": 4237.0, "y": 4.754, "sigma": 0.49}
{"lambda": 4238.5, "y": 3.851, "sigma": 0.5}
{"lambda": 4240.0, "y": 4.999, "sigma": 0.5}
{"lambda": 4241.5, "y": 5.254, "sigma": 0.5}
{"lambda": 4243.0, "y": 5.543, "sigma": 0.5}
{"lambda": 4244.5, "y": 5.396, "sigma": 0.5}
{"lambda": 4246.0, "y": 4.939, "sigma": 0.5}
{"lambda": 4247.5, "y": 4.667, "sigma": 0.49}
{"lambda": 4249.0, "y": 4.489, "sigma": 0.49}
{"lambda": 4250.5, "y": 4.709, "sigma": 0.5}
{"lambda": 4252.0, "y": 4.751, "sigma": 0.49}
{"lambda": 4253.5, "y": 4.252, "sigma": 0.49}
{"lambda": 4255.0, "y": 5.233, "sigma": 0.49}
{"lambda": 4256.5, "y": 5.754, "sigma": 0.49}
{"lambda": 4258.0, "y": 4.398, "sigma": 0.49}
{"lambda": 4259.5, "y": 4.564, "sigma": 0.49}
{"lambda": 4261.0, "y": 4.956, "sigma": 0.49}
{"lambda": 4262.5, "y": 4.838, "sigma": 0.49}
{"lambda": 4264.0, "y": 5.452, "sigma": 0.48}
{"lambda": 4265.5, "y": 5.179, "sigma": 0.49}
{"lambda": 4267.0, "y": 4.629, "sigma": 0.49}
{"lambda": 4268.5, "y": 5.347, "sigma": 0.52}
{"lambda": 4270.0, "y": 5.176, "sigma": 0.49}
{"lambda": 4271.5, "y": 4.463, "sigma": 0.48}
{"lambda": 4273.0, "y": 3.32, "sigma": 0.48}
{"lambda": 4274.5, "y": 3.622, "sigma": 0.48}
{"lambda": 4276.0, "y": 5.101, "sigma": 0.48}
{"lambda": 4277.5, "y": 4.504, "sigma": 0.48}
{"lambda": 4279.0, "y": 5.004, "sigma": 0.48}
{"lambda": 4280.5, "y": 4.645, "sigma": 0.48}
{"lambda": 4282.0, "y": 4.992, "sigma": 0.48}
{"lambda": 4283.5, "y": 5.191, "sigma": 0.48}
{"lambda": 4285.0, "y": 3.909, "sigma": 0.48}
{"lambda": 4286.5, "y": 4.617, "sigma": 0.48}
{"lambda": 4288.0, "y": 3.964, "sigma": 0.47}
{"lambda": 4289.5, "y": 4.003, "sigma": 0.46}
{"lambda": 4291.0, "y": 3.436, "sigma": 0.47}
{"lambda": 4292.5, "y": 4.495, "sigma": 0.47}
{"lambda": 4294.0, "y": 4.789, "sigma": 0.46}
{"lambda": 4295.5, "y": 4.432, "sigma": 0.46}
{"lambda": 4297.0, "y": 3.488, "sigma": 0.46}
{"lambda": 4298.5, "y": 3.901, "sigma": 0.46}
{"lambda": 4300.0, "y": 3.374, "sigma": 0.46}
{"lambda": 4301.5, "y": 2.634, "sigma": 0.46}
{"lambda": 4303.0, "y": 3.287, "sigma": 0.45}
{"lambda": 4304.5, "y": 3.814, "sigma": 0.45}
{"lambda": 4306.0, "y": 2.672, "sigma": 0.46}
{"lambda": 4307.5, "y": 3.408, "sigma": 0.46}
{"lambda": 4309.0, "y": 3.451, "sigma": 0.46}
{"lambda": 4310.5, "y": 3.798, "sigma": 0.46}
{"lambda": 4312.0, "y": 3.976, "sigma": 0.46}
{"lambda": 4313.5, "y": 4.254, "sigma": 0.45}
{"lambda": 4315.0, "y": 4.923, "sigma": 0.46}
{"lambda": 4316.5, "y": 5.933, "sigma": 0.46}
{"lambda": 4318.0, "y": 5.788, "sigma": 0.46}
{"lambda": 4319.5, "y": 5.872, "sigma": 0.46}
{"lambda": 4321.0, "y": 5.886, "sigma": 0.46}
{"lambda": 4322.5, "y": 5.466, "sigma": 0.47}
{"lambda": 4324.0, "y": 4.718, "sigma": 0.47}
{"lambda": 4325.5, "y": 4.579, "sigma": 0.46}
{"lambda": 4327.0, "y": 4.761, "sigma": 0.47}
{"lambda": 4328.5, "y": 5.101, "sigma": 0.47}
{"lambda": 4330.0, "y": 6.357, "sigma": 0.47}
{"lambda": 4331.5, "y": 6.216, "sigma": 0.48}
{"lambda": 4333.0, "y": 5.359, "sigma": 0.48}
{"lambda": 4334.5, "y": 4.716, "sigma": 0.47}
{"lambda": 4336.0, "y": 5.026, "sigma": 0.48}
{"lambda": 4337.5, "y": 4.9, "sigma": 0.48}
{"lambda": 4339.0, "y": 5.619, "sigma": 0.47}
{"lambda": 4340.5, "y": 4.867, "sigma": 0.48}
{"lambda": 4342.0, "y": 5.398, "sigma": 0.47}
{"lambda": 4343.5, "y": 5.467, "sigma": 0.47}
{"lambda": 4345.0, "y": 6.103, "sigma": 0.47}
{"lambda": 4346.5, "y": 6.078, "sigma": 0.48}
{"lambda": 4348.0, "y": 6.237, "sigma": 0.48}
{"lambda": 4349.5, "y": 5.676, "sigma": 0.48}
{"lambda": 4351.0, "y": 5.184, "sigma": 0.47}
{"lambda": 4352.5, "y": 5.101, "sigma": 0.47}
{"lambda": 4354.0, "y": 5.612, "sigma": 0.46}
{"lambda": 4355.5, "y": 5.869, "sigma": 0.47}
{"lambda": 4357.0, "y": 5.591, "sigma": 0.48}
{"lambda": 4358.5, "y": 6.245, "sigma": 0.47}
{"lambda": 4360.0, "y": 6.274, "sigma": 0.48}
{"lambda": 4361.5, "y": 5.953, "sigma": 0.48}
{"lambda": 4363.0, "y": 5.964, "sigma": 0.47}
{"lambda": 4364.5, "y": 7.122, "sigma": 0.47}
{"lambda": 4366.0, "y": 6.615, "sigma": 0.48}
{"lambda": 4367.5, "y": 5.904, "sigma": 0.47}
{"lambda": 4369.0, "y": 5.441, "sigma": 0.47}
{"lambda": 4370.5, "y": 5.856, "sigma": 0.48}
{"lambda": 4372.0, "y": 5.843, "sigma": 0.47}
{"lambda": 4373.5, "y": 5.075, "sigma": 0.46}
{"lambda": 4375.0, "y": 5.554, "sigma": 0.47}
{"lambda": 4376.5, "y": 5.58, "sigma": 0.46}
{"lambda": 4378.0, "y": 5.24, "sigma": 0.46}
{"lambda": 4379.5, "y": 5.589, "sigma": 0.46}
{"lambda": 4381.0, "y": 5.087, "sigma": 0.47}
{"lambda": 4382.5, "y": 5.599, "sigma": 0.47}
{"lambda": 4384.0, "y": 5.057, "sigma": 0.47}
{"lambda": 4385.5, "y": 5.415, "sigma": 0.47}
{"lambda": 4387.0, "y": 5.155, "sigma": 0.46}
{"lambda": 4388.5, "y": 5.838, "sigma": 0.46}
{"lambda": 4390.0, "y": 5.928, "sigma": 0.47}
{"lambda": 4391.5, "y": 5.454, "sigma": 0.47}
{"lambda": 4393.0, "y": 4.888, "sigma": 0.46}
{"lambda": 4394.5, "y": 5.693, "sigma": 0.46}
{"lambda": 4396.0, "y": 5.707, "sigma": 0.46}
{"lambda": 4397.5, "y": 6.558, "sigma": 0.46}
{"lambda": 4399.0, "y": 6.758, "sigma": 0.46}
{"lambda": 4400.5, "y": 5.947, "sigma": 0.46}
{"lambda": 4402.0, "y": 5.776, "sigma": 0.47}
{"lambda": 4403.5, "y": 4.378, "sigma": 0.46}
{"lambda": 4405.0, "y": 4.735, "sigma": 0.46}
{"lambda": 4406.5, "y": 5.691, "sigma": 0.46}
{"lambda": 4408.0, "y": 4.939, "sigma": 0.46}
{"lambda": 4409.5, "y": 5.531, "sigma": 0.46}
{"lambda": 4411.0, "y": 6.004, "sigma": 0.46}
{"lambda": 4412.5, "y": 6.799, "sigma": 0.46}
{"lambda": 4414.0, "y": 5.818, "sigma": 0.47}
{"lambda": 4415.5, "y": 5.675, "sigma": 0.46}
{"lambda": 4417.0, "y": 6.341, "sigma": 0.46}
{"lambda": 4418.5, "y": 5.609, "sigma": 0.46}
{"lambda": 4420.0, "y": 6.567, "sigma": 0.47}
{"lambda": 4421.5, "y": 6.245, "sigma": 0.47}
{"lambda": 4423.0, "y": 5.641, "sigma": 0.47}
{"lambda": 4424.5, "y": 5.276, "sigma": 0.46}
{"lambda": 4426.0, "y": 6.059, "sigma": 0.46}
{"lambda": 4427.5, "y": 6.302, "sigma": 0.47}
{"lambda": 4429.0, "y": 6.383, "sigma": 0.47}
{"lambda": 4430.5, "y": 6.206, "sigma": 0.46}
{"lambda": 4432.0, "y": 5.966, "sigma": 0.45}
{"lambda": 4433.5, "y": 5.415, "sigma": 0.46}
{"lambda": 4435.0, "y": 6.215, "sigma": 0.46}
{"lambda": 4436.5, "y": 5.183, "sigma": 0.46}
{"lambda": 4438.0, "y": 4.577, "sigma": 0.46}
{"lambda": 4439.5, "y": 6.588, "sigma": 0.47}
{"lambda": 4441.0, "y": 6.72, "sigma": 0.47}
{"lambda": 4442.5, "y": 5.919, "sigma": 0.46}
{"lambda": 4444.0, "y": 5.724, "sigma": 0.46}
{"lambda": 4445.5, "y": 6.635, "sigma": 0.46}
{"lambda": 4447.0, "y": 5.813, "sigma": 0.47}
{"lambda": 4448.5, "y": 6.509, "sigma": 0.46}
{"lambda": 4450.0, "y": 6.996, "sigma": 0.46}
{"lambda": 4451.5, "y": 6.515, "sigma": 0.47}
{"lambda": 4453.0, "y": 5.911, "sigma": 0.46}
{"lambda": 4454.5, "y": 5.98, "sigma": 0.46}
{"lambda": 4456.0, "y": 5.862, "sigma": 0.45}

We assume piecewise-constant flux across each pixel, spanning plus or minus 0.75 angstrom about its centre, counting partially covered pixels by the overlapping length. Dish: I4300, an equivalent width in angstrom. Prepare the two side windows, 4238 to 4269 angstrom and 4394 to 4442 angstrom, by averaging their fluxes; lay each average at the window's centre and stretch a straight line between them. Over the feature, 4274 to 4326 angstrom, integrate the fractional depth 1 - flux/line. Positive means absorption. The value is 8.4 angstrom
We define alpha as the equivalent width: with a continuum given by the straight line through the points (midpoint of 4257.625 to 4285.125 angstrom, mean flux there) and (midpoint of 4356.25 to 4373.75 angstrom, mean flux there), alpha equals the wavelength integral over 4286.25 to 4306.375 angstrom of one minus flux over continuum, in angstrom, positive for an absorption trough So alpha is 5.09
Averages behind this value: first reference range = 4.72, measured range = 3.78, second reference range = 6.02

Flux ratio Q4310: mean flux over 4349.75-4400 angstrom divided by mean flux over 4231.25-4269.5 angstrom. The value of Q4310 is 1.2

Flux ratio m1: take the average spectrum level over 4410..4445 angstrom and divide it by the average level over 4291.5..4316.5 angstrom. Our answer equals 1.5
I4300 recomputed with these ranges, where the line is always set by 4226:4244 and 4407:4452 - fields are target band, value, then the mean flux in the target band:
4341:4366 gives -1.9 angstrom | 5.88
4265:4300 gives 3.8 angstrom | 4.42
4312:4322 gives -0.2 angstrom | 5.33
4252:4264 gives -0.3 angstrom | 4.89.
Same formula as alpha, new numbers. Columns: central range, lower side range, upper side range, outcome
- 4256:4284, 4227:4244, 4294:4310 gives -5.0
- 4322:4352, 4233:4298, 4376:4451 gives -1.0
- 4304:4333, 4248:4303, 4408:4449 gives 0.6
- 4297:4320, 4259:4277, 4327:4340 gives 4.9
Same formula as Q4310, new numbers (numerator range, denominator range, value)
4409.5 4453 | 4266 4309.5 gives 1.46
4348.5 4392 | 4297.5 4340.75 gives 1.23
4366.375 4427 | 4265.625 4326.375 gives 1.29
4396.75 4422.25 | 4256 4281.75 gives 1.23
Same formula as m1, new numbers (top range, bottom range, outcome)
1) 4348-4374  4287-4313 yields 1.58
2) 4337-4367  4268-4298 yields 1.31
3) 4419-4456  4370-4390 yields 1.11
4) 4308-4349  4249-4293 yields 1.12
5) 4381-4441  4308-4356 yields 1.10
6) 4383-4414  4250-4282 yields 1.18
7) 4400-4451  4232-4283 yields 1.23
